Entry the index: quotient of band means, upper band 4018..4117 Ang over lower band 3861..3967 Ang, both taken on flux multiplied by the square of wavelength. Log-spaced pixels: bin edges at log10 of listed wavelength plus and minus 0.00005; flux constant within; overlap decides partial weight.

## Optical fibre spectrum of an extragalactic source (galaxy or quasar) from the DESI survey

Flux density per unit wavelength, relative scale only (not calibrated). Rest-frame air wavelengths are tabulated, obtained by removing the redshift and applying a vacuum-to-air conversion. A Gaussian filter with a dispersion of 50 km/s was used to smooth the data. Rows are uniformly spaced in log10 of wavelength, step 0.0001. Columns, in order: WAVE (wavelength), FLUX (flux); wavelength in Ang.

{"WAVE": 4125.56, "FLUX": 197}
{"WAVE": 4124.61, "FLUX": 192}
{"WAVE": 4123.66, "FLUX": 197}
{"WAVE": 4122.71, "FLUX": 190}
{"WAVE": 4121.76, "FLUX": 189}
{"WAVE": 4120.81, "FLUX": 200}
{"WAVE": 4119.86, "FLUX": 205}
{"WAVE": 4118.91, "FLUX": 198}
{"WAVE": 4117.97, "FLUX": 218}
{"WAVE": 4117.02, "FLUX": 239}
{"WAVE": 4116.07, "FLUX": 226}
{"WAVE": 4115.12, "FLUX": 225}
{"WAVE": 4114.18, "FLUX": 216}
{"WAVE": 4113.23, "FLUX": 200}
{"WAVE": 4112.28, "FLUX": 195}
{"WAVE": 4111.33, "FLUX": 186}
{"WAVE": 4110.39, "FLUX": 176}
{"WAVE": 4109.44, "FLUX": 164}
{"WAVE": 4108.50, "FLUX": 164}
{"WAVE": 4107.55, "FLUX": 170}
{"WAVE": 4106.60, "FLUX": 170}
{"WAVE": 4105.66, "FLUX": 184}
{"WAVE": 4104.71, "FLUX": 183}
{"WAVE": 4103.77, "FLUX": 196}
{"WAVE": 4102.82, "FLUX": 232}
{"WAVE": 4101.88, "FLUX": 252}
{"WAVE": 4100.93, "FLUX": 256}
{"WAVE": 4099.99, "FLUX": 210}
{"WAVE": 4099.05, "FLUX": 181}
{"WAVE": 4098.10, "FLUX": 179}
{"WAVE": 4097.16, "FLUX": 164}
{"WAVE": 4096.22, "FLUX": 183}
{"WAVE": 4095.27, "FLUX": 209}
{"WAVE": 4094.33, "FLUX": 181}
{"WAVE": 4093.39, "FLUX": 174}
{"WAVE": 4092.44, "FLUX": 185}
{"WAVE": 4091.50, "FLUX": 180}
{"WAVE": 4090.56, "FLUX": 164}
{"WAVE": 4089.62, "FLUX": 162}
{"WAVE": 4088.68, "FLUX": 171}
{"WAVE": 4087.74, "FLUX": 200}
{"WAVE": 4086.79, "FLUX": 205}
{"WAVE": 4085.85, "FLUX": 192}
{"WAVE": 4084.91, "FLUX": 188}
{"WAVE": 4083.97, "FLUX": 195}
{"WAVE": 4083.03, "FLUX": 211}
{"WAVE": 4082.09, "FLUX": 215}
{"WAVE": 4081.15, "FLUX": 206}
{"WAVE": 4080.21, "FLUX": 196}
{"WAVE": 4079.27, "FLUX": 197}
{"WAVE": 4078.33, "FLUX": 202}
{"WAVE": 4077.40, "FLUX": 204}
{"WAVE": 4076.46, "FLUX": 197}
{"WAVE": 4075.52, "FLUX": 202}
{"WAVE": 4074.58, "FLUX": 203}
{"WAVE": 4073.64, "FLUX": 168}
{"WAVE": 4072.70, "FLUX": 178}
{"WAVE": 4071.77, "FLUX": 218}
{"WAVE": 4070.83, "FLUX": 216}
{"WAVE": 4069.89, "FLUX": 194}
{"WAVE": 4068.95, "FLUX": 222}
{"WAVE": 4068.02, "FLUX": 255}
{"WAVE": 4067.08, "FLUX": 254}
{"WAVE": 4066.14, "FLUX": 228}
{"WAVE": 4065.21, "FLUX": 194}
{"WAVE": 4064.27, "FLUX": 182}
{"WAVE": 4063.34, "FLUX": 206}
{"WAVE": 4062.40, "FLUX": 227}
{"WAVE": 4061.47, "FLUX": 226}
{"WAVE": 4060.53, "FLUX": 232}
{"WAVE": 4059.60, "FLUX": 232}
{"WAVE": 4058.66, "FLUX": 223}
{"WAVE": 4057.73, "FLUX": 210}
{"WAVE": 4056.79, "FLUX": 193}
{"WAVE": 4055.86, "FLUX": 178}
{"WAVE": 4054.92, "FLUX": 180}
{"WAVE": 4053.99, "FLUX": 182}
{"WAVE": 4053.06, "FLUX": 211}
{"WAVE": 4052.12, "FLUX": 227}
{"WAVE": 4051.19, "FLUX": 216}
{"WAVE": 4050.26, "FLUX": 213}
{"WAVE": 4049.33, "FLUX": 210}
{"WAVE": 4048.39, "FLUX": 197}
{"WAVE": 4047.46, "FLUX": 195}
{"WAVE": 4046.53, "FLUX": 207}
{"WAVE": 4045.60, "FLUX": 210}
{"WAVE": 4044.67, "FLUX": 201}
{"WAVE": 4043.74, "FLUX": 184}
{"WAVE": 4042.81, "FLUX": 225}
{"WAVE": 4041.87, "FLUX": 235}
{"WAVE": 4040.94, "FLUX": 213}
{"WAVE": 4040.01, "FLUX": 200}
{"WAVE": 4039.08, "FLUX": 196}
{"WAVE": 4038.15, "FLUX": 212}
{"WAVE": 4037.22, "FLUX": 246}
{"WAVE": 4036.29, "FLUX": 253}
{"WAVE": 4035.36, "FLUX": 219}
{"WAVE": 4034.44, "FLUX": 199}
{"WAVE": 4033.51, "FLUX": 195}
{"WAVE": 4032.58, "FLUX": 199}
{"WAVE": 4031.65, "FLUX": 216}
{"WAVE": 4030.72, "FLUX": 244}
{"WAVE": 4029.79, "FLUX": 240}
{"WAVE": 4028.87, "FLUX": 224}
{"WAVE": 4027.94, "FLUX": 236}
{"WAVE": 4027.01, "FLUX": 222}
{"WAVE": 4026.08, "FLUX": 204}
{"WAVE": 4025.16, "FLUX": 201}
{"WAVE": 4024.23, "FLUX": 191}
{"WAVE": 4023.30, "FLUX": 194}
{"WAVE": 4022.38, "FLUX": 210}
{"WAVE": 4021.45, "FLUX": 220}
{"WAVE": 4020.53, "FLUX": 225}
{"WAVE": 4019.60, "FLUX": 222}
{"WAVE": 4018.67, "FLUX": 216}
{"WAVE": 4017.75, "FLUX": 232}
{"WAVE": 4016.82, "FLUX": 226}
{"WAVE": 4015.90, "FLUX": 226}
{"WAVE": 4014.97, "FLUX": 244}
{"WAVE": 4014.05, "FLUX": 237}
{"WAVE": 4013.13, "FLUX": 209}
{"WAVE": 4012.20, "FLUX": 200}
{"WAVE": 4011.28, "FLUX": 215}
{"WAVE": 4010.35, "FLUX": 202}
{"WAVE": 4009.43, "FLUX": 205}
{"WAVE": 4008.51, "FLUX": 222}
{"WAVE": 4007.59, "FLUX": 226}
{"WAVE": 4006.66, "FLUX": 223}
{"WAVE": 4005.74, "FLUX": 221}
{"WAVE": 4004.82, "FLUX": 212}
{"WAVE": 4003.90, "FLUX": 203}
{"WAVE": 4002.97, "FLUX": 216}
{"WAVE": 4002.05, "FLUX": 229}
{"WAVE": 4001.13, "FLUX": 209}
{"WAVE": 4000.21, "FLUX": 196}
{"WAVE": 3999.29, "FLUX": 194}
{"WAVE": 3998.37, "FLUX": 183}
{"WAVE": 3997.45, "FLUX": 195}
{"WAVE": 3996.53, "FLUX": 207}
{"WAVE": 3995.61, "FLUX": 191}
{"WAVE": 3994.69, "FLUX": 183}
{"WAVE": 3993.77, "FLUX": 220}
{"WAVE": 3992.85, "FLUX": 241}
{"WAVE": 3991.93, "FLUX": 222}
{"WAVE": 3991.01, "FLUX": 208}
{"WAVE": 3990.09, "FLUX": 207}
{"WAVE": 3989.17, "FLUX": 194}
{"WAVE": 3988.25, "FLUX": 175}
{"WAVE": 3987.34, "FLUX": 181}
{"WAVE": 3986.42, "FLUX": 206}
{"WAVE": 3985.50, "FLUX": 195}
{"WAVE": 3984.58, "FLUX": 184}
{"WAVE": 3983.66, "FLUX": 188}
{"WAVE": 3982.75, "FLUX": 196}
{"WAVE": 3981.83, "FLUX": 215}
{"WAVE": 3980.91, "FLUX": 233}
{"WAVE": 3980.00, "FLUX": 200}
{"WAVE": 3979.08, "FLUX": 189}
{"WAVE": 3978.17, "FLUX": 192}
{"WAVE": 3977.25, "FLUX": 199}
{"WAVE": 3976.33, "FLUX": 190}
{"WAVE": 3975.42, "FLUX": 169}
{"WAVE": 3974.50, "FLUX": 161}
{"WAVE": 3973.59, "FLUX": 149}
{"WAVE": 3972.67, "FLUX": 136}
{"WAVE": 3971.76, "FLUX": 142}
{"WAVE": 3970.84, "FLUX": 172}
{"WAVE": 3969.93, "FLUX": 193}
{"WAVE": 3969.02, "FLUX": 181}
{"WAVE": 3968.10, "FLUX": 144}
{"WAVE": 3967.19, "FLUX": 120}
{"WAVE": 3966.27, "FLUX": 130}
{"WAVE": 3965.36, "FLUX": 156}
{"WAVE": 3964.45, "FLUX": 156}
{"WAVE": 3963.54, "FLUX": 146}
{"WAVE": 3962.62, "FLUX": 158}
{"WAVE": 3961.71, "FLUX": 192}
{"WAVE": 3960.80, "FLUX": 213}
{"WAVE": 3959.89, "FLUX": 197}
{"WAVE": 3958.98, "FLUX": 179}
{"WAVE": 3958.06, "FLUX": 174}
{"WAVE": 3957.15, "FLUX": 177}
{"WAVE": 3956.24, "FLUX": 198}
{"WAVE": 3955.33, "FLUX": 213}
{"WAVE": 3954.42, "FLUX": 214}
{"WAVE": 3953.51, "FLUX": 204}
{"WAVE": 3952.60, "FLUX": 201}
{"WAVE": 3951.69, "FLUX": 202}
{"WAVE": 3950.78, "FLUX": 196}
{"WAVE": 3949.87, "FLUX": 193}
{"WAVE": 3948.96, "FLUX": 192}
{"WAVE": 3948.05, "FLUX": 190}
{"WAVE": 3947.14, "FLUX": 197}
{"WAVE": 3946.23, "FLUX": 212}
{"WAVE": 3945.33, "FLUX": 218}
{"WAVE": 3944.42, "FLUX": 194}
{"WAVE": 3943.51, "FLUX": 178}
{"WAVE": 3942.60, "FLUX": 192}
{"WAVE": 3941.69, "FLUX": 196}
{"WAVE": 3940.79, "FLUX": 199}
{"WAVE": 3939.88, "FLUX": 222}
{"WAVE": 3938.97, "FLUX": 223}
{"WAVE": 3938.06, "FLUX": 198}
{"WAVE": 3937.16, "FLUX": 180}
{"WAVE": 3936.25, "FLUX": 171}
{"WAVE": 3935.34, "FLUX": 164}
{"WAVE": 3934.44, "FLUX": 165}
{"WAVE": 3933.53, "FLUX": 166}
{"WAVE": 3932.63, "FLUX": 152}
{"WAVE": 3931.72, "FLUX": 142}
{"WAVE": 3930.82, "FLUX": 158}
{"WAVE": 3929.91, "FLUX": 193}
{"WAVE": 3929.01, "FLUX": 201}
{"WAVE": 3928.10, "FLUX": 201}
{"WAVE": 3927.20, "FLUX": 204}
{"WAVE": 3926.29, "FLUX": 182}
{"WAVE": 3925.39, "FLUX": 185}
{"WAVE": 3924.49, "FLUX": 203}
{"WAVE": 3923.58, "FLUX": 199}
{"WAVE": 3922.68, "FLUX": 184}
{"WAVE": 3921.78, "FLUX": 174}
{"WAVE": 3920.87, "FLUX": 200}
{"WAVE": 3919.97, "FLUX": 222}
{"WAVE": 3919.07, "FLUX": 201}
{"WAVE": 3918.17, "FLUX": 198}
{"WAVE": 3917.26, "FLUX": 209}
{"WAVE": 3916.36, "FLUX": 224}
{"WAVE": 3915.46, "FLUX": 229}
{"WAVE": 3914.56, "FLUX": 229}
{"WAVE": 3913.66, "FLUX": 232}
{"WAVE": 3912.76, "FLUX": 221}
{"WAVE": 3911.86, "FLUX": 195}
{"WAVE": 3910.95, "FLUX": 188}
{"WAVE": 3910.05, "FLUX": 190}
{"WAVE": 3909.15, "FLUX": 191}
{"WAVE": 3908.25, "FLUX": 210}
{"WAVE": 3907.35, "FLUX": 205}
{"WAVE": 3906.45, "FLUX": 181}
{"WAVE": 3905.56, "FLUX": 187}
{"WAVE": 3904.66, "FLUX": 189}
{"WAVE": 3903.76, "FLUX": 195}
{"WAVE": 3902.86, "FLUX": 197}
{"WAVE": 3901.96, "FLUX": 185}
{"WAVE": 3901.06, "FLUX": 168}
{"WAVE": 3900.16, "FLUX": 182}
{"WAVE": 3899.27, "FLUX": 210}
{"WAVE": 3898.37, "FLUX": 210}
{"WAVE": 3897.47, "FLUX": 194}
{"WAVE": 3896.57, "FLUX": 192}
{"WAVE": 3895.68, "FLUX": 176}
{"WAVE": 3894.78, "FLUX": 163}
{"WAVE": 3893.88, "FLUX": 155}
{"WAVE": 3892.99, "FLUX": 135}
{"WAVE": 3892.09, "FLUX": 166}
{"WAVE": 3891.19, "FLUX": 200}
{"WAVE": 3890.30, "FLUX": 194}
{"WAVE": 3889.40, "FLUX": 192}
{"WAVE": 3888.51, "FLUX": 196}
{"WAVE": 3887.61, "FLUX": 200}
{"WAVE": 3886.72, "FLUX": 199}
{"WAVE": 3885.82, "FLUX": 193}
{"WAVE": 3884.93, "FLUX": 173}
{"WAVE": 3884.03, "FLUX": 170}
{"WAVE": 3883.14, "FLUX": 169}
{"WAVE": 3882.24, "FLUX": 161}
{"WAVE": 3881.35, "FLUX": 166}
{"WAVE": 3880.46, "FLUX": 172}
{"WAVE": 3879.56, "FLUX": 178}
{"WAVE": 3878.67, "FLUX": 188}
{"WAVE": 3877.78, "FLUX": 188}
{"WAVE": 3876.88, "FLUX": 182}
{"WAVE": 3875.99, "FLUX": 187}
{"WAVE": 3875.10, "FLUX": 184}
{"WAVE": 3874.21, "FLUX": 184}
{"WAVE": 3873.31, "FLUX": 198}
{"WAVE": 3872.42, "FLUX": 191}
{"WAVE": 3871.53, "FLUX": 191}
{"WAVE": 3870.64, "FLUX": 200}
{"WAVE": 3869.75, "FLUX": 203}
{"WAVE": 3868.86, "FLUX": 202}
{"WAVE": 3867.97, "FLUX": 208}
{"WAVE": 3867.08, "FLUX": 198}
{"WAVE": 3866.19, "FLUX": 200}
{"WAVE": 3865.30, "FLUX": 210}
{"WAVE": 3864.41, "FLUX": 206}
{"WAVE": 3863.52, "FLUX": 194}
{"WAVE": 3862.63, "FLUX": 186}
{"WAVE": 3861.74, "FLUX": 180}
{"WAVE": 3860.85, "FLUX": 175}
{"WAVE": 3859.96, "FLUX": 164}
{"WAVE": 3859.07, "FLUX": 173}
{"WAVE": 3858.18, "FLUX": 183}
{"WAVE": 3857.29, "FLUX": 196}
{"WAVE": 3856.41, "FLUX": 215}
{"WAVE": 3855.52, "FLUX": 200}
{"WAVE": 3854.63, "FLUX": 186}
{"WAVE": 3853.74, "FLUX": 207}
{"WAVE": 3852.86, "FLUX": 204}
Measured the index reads 1.2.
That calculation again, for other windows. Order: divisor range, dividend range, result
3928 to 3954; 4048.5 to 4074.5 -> 1.18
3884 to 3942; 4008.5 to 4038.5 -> 1.21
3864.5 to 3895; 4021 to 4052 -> 1.24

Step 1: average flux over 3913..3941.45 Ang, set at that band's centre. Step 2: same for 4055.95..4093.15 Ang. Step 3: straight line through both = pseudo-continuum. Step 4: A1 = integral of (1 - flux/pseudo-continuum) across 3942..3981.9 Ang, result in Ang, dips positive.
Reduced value 2.71 Ang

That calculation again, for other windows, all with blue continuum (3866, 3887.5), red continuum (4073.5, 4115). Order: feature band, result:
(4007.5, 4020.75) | -2.05 Ang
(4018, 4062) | -4.85 Ang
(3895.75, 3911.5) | -0.38 Ang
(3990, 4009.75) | -2.02 Ang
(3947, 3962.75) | -0.46 Ang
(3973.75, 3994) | -0.81 Ang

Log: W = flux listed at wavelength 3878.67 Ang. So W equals 188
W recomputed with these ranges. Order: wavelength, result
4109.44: 164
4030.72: 244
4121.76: 189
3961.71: 192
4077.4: 204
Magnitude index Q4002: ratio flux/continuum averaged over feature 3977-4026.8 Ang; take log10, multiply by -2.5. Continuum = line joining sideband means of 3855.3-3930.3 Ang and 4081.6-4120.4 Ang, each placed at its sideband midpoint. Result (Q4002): -0.08 mag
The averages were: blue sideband 192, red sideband 195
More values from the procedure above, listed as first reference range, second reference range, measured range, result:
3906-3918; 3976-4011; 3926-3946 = 0.11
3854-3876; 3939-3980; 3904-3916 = -0.09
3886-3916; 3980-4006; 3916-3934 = 0.03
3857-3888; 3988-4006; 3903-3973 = 0.04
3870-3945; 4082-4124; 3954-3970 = 0.10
